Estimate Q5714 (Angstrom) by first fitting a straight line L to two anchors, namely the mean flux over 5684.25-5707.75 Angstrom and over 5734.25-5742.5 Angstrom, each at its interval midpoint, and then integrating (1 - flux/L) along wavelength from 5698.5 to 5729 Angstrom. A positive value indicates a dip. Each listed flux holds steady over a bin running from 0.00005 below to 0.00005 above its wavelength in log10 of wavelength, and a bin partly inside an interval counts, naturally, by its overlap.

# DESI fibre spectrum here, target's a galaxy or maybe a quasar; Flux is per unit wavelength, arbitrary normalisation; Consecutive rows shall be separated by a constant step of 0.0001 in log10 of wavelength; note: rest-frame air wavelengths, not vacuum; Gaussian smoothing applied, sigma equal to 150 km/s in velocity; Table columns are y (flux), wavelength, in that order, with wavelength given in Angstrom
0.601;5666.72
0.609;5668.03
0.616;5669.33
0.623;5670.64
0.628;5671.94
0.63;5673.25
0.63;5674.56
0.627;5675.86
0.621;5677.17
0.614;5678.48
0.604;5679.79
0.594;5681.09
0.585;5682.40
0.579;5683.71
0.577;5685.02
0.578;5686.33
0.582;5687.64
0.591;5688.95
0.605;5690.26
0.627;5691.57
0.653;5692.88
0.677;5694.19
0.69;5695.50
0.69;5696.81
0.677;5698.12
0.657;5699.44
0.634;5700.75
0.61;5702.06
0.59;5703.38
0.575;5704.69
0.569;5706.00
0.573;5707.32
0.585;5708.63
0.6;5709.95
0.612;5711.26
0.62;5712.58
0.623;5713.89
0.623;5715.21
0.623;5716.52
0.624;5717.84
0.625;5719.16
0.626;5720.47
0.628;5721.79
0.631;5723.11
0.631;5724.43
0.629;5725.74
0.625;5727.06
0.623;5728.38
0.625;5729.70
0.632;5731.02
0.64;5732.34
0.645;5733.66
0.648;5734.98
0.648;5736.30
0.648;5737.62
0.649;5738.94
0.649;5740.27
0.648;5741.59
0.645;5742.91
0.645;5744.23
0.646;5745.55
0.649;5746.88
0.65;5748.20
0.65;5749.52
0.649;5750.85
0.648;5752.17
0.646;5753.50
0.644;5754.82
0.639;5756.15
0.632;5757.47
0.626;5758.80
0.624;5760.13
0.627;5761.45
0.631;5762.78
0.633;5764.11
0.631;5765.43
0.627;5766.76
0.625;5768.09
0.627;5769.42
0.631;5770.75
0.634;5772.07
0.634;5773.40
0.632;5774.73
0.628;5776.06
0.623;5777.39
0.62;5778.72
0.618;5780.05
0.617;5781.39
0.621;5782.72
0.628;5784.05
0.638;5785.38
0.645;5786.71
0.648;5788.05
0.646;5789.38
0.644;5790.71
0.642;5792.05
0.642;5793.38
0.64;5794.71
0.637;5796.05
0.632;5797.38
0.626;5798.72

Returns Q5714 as 0.8 Angstrom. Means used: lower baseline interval 0.62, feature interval 0.615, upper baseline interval 0.648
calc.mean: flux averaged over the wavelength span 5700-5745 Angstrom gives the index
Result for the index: 0.624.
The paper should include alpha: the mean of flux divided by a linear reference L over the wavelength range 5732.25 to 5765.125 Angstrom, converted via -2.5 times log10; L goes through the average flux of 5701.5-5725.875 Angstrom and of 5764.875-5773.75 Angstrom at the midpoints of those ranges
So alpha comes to -0.034 mag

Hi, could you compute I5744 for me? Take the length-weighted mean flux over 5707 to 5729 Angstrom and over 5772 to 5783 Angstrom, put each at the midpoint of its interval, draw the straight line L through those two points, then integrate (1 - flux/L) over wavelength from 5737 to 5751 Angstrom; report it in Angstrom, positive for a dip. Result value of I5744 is -0.6 Angstrom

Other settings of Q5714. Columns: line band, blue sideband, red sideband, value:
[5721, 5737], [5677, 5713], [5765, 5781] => -0.4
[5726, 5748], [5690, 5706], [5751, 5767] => -0.2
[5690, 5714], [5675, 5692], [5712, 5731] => -0.5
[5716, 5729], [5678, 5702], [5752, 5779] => 0.0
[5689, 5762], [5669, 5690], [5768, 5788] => -2.0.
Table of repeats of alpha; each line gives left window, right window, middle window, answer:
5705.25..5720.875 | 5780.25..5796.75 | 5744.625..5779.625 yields -0.01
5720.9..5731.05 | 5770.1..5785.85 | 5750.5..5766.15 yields -0.01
